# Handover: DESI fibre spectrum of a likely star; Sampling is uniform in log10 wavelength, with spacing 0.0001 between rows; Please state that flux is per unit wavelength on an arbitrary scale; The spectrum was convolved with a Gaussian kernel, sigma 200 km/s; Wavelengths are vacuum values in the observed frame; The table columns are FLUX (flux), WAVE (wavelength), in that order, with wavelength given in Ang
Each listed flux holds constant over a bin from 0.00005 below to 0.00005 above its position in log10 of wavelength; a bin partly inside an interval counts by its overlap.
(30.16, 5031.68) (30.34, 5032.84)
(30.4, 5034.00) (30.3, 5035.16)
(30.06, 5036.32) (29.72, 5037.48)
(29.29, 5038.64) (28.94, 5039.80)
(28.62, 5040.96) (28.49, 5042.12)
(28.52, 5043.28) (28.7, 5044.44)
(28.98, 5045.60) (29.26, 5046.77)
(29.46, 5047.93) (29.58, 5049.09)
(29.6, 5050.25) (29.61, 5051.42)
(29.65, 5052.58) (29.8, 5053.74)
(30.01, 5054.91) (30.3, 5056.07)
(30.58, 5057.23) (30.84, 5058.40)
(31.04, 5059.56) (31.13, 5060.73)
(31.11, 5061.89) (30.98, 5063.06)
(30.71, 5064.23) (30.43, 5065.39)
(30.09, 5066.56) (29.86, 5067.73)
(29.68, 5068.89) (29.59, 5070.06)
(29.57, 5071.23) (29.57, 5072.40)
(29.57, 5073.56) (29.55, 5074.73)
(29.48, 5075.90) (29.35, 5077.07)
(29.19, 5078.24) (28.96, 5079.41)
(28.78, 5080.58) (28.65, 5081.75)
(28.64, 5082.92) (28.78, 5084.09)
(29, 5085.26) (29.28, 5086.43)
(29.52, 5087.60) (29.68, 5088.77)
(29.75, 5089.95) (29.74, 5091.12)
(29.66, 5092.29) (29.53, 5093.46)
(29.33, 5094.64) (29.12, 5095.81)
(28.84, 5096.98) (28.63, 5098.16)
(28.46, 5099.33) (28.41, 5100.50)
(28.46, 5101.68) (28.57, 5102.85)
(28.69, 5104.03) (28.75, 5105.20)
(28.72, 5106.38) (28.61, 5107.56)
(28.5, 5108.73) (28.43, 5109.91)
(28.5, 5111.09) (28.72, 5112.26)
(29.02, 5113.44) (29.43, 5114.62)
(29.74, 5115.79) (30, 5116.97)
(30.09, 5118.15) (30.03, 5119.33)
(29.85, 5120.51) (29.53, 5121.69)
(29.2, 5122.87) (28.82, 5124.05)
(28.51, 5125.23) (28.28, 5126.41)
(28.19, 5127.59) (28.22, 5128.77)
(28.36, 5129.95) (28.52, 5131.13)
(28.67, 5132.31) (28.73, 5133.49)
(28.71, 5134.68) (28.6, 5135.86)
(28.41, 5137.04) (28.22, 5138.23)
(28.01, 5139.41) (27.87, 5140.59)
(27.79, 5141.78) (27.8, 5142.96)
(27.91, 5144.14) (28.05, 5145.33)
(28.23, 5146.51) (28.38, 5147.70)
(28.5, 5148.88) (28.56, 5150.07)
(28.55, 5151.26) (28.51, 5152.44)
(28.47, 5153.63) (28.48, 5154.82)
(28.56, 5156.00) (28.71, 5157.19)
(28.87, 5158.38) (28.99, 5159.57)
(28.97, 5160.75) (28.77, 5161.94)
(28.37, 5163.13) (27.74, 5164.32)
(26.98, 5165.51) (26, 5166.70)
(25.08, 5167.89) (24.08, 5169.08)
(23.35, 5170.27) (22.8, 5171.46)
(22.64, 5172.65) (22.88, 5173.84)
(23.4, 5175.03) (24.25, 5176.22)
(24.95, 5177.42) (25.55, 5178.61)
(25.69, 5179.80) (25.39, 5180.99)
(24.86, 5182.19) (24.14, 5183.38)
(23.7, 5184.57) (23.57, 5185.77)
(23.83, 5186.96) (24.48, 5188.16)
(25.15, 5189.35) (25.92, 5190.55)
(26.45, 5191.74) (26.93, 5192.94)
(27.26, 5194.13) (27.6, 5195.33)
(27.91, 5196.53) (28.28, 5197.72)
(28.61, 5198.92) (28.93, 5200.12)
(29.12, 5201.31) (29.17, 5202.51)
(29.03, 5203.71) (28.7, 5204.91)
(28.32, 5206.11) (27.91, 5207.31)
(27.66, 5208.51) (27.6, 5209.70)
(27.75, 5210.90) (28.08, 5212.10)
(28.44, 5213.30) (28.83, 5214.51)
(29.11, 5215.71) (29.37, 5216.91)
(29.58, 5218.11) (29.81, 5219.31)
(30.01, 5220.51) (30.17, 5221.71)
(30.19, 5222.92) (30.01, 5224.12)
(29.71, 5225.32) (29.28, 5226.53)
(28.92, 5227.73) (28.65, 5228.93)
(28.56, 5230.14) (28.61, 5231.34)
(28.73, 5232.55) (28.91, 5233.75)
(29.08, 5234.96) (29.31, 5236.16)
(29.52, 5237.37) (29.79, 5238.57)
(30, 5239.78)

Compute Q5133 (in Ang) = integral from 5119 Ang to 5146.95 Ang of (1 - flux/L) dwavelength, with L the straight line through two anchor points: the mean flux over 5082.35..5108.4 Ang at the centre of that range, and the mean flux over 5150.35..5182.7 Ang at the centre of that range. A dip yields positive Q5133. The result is -0.9 Ang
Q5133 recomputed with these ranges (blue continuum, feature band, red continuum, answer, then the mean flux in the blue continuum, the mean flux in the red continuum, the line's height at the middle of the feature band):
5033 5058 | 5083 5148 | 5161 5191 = -4.15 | 29.5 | 25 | 27.1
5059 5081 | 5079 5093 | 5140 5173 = 0.12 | 29.9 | 27.4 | 29.5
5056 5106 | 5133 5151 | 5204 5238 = 0.63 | 29.5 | 29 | 29.3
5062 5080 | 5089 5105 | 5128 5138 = 0.13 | 29.8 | 28.5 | 29.3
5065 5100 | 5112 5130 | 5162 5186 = -1.11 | 29.3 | 24.9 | 27.5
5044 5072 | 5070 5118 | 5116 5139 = 0.55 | 30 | 28.9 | 29.4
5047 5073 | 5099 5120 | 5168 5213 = -0.26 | 30.1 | 26.1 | 28.6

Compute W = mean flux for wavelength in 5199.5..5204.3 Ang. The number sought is 29.1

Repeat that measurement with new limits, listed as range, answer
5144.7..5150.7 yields 28.3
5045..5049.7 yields 29.3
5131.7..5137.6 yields 28.6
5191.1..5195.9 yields 27.1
